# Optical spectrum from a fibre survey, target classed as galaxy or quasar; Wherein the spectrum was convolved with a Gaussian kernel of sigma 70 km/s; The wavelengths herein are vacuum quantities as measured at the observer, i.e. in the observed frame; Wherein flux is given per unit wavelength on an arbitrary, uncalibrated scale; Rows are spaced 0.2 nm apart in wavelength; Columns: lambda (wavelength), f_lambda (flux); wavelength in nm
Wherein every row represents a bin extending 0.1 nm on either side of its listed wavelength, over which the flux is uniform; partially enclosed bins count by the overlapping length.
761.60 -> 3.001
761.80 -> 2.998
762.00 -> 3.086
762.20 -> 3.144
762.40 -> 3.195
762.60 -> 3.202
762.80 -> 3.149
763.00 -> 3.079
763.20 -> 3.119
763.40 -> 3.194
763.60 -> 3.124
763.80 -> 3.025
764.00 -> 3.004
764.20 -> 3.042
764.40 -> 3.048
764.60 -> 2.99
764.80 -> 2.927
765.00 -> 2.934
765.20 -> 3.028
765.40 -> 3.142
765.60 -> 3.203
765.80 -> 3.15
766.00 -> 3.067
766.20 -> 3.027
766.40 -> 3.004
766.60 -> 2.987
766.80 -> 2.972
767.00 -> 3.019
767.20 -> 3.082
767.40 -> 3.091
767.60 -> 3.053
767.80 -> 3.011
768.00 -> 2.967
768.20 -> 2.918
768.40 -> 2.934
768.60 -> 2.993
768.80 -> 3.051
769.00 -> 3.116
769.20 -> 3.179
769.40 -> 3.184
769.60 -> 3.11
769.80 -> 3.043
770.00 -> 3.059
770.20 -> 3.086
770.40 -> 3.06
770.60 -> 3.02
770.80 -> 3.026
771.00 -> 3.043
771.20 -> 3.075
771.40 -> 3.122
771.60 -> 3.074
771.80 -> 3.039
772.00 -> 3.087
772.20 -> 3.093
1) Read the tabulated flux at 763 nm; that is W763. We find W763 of 3.079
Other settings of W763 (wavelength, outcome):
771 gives 3.043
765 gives 2.934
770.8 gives 3.026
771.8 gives 3.039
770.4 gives 3.06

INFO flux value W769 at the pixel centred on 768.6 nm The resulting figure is 2.993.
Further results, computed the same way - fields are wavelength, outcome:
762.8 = 3.149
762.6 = 3.202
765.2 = 3.028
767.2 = 3.082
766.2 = 3.027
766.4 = 3.004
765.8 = 3.15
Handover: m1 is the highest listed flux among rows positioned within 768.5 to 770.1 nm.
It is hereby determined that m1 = 3.184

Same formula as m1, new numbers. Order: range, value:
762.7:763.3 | 3.149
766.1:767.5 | 3.091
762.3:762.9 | 3.202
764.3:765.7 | 3.203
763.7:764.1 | 3.025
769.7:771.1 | 3.086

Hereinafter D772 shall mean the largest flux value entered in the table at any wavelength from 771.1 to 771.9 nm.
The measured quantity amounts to 3.122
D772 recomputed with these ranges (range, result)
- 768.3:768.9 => 3.051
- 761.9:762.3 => 3.144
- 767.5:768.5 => 3.053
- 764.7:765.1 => 2.934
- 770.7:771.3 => 3.075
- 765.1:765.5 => 3.142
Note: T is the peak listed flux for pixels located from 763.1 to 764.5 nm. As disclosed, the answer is 3.194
